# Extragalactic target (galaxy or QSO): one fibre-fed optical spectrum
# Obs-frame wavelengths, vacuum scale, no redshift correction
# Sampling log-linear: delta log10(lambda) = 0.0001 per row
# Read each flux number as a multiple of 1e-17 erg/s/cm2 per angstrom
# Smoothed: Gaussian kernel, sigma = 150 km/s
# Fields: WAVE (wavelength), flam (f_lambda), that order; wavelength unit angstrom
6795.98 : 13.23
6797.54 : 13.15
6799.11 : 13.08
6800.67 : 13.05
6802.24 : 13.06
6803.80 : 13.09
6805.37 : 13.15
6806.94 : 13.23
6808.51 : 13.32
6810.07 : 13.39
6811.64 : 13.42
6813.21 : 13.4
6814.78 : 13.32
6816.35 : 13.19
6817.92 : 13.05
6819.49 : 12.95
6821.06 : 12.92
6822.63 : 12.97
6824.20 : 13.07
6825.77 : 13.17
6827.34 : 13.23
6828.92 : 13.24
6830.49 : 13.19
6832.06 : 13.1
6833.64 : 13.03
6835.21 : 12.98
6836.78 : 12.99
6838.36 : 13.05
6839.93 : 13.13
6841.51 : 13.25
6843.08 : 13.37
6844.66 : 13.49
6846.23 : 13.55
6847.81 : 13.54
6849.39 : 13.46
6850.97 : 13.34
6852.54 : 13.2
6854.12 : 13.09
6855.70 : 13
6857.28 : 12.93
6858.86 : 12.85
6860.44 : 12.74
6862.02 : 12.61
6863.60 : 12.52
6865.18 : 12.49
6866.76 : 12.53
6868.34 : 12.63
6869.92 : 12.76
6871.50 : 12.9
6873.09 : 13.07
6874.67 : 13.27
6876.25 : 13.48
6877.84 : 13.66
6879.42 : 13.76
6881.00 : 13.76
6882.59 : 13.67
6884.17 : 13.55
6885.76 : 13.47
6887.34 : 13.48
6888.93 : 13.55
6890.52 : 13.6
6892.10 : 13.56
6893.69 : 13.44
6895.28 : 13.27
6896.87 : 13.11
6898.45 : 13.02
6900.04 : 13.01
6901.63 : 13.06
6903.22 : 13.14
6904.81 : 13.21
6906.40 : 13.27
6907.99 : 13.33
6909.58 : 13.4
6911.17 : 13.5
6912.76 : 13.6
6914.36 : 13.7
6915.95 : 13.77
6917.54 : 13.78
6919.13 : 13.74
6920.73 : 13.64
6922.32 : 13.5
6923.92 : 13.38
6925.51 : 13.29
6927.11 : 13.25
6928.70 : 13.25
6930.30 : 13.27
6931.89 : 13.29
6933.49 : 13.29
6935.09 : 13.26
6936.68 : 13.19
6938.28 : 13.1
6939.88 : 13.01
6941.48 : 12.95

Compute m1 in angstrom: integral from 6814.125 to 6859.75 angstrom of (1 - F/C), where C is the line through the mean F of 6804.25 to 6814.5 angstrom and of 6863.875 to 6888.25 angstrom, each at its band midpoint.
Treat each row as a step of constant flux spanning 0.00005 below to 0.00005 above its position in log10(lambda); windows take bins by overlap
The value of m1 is 0.4 angstrom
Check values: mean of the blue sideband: 13.3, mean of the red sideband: 13.2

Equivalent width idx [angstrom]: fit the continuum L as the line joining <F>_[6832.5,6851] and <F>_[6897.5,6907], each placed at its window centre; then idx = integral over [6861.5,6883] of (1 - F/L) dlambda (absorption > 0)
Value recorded 0.2 angstrom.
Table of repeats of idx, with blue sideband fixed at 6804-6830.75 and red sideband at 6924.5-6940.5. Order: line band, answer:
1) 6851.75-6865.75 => 0.4 angstrom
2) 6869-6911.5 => -0.4 angstrom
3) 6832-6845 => 0.0 angstrom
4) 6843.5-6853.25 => -0.2 angstrom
